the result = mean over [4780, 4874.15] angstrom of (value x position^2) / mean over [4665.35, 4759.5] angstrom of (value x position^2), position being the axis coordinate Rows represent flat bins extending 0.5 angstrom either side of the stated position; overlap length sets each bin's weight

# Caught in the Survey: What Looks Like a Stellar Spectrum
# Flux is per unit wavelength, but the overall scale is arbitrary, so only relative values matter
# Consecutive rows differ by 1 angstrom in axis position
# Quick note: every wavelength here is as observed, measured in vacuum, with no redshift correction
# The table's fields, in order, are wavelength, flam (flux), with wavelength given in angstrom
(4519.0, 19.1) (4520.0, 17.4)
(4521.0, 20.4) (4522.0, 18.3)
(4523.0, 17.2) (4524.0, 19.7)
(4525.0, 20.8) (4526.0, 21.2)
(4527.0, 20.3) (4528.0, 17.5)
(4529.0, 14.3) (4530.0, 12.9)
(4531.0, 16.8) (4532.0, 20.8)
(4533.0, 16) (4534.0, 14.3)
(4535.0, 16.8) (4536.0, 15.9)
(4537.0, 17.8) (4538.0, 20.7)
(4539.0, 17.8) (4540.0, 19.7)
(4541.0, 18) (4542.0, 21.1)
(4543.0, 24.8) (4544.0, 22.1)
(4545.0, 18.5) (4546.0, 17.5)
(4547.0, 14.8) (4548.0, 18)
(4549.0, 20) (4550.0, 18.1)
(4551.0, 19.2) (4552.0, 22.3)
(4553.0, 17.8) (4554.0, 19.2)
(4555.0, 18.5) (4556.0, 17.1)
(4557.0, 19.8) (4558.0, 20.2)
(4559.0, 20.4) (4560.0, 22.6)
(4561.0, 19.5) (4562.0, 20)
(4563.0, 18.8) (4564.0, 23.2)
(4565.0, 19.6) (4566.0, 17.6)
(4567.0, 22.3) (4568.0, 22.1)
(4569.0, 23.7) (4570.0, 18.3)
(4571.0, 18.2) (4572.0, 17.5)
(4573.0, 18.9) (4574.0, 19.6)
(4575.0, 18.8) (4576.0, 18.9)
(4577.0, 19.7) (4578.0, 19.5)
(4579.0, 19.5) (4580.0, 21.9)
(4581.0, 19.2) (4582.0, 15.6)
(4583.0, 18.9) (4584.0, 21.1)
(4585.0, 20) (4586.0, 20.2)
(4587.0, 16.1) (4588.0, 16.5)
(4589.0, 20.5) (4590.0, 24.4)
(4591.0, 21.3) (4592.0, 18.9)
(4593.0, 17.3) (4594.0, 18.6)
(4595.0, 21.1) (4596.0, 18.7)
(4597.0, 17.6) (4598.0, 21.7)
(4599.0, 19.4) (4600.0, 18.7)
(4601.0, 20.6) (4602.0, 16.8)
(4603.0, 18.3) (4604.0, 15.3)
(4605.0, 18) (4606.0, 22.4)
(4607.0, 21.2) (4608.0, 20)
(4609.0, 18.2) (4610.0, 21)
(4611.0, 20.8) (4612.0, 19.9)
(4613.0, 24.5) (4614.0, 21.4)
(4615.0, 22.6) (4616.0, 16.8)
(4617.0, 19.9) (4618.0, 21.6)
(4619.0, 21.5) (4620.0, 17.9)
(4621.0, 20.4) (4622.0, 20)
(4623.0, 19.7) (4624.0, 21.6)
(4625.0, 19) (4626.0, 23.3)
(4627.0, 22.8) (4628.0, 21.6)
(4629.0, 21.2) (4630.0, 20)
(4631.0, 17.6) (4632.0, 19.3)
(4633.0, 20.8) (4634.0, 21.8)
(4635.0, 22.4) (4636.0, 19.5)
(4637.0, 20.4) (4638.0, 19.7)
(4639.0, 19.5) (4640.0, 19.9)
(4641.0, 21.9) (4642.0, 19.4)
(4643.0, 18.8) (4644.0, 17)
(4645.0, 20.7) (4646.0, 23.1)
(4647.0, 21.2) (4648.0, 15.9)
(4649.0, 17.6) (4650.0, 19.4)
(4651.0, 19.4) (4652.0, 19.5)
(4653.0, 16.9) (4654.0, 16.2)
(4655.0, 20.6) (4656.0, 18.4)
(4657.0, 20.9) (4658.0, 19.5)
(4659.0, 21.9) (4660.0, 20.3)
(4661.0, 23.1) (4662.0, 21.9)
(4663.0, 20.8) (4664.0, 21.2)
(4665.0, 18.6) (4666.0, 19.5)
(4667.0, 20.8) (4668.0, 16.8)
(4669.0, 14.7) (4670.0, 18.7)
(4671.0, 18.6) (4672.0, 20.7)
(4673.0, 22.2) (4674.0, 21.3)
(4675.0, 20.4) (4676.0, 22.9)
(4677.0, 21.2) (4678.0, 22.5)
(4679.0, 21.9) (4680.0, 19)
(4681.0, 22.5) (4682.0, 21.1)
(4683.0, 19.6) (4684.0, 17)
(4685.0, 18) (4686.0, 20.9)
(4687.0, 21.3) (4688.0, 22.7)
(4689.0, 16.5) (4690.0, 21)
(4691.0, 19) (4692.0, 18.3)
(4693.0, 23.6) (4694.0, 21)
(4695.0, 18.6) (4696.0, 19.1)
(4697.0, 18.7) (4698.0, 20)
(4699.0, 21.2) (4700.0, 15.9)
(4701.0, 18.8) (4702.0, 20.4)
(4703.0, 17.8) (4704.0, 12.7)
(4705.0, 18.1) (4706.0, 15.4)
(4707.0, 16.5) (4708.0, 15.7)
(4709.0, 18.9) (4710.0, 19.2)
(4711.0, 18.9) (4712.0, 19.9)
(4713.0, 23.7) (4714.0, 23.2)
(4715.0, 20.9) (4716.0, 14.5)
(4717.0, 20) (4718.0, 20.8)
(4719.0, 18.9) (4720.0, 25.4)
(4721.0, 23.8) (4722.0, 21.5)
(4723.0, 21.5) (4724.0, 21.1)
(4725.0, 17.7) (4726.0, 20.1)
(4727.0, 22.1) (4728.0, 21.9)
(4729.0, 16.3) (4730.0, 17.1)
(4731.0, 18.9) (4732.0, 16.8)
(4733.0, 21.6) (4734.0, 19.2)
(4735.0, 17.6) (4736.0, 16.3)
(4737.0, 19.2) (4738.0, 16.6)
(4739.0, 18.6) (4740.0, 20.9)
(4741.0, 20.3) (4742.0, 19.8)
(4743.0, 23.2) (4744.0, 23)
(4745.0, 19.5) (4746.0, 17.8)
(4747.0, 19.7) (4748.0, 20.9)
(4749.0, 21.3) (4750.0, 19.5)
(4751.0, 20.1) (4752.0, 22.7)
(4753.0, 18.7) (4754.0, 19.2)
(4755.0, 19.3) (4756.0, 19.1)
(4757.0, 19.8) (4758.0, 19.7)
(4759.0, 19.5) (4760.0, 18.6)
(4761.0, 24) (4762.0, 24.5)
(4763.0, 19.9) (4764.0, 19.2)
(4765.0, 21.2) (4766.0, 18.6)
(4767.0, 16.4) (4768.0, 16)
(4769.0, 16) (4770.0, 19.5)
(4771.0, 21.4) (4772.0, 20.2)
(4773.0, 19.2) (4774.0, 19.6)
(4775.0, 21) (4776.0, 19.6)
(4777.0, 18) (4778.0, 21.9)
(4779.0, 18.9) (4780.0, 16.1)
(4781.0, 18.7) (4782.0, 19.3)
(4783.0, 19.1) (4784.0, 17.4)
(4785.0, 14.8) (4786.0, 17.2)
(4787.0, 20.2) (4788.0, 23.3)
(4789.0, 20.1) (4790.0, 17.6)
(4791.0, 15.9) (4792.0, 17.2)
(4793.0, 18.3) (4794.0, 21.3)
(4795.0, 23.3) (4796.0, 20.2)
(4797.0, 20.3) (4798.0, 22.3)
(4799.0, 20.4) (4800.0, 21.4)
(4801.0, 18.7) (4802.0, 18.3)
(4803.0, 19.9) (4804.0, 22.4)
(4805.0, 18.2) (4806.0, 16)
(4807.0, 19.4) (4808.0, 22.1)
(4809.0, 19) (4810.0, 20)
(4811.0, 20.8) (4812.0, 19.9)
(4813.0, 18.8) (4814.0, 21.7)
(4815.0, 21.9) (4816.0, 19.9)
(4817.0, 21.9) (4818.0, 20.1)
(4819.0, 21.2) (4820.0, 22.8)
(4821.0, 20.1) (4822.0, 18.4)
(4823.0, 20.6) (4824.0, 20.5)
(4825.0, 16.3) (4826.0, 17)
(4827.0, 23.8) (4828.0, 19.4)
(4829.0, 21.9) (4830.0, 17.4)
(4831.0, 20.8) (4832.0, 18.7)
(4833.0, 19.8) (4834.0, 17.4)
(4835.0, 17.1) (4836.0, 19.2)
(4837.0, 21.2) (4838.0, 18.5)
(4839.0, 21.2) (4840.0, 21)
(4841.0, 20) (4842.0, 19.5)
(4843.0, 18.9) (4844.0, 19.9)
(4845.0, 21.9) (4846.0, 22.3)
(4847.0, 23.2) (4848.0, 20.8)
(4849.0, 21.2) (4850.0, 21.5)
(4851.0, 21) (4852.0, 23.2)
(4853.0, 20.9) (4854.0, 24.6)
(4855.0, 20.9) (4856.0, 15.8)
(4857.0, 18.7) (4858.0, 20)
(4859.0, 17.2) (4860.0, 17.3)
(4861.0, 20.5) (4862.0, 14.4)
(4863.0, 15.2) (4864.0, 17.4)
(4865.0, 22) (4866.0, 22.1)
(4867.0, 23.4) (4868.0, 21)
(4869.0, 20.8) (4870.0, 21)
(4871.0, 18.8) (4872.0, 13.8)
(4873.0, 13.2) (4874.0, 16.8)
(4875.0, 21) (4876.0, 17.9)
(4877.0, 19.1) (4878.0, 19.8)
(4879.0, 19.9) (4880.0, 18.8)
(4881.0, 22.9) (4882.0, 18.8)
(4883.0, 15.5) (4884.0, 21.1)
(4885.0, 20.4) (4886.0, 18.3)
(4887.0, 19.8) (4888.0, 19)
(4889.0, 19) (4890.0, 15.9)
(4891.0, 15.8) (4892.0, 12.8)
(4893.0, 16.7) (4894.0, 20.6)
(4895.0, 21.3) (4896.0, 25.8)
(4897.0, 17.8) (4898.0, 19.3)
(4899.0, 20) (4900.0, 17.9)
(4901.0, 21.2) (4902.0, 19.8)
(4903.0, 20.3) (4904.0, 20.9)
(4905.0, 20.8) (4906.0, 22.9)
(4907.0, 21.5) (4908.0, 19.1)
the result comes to 1.1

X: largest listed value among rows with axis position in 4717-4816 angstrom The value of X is 25.4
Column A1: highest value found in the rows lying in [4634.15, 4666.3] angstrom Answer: 23.1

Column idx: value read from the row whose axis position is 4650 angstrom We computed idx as 19.4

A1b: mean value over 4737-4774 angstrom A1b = 19.8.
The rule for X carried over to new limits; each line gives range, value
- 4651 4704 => 23.6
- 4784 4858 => 24.6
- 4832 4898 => 25.8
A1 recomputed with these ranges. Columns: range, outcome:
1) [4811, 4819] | 21.9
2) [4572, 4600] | 24.4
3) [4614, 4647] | 23.3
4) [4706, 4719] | 23.7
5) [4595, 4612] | 22.4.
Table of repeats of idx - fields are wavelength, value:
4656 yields 18.4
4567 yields 22.3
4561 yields 19.5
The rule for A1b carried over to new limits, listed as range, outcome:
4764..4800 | 19.2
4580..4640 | 19.9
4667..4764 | 19.7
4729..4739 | 18.1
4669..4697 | 20.2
